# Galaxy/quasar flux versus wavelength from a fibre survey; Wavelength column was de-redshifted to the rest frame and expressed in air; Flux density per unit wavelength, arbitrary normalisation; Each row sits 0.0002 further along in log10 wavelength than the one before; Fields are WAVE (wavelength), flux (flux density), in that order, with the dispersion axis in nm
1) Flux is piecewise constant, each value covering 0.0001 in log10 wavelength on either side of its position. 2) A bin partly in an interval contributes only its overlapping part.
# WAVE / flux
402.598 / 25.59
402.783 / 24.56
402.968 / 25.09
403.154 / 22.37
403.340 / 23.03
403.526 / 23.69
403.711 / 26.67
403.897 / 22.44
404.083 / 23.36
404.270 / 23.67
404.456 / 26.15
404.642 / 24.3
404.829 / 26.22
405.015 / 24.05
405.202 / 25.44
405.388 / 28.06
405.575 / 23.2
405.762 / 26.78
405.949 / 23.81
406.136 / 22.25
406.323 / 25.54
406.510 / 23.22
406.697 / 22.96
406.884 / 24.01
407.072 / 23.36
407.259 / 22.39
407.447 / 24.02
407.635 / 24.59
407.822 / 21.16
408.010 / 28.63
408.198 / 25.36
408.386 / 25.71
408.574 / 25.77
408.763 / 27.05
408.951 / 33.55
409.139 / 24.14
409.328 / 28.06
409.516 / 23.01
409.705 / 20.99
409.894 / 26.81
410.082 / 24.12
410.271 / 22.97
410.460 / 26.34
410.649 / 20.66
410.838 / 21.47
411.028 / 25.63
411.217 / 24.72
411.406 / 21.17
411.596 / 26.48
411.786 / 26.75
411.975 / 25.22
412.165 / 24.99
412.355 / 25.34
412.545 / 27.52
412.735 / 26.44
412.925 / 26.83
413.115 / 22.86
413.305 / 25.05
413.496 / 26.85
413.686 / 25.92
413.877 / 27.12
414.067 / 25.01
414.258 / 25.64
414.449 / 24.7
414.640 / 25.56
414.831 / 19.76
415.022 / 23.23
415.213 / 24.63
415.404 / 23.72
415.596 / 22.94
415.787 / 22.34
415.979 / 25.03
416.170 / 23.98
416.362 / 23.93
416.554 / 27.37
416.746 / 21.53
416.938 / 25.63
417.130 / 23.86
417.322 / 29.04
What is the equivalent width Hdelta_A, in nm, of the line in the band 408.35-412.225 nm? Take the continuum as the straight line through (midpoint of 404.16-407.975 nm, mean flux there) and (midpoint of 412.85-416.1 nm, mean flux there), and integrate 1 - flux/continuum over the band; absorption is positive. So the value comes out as -0.09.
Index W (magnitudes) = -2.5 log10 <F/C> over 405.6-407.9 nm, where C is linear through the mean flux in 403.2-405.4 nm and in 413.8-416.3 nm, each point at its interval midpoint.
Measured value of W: 0.04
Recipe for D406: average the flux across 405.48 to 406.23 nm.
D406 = 24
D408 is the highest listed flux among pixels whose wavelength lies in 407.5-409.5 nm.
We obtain 33.55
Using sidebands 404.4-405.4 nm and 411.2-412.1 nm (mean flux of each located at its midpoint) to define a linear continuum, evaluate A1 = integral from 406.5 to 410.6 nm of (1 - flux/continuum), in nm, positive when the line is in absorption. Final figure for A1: 0.04 nm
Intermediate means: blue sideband 25.5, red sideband 24.9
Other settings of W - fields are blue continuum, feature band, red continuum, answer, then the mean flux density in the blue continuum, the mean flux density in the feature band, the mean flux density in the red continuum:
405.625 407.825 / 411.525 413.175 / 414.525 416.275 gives -0.10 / 23.8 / 25.9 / 23.5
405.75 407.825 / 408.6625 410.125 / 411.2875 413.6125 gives -0.07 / 23.7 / 26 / 25.5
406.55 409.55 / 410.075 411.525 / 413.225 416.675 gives 0.07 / 25.3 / 23.4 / 24.6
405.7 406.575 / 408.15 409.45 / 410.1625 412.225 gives -0.12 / 24.3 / 27.1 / 24.2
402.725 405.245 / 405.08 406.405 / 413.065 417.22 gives -0.03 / 24.3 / 25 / 24.4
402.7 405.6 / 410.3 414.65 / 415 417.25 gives -0.04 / 24.6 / 25.1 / 24.1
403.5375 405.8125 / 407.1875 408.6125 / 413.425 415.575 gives 0.01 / 24.9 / 24.7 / 24.7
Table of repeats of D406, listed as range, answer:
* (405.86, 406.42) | 23.9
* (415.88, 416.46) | 24.3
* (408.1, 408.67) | 25.6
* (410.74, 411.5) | 23.2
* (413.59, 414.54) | 25.7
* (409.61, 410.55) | 24.2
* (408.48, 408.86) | 26.4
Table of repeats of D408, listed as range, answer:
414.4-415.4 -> 25.56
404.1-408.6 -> 28.63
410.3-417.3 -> 27.52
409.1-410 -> 28.06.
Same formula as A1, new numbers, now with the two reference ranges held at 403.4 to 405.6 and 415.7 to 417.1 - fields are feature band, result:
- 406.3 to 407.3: 0.05 nm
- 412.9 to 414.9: -0.06 nm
